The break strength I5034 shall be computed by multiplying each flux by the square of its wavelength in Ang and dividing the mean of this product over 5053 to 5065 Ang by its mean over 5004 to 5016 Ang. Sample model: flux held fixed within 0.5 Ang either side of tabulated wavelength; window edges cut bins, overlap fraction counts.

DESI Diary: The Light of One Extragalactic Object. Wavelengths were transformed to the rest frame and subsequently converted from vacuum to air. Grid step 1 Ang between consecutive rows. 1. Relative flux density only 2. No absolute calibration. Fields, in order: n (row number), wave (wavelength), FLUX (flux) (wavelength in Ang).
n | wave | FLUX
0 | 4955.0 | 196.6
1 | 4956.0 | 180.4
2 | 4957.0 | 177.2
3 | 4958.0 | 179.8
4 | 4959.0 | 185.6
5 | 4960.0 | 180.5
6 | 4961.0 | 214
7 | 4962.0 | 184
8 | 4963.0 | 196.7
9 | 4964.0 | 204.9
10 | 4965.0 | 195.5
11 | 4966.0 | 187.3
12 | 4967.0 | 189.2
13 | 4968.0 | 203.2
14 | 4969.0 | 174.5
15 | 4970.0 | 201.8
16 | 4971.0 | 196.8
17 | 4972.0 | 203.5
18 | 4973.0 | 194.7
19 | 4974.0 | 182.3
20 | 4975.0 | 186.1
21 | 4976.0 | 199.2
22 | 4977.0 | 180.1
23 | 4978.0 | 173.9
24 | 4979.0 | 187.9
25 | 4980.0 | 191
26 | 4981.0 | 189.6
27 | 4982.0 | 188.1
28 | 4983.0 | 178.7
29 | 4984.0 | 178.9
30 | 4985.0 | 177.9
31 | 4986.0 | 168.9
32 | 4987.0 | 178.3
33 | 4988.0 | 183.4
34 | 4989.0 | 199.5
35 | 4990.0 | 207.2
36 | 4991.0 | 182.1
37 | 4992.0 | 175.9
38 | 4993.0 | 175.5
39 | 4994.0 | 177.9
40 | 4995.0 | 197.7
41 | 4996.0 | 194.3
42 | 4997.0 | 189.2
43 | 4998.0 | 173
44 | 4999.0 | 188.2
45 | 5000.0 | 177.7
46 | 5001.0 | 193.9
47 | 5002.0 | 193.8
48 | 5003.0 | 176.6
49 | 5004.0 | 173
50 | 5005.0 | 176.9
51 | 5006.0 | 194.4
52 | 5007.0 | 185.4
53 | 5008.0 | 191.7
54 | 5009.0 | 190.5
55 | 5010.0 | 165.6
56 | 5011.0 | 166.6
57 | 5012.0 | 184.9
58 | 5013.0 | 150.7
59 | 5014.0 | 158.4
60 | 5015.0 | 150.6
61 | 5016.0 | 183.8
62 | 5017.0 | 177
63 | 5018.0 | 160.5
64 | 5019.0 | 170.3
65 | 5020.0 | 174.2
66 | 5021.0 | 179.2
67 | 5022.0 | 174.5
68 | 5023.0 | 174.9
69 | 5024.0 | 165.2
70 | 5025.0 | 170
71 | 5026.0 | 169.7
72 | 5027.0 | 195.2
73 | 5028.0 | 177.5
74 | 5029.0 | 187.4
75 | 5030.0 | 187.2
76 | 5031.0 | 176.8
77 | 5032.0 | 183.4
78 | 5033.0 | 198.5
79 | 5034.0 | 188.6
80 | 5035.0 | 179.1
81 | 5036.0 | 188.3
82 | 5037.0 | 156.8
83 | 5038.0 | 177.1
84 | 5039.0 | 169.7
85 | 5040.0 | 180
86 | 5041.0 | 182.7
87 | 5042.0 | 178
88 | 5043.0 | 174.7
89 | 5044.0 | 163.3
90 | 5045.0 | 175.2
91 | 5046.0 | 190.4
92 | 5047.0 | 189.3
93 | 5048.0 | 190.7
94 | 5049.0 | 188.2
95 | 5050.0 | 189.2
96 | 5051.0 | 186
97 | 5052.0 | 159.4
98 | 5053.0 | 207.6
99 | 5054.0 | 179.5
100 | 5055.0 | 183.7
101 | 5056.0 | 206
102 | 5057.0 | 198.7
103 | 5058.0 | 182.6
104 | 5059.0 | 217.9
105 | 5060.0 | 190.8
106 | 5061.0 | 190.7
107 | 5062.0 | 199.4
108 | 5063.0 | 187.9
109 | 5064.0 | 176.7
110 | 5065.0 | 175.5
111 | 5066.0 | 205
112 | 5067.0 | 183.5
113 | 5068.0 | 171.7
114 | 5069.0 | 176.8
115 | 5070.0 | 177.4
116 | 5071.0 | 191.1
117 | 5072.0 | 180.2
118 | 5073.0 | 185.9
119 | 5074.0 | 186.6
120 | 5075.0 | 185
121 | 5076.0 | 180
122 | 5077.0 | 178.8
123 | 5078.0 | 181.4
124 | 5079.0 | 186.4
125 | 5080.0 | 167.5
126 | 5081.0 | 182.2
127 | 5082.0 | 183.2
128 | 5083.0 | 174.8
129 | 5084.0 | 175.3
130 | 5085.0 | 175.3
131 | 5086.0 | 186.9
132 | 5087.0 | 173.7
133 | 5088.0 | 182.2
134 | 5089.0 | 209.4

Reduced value 1.12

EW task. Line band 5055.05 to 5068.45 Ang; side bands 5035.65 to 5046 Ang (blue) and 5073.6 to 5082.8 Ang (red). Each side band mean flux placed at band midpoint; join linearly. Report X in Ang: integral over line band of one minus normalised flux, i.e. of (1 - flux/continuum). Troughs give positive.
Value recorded -0.95 Ang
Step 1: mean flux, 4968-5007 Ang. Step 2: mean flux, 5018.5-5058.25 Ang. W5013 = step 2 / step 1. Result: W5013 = 1.0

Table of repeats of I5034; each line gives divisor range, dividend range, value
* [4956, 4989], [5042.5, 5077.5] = 1.02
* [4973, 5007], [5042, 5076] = 1.04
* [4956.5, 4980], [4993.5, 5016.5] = 0.96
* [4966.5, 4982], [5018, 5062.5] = 0.99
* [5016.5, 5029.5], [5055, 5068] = 1.11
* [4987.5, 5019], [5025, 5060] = 1.04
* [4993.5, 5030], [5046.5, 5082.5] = 1.07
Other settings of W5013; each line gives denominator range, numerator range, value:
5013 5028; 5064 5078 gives 1.07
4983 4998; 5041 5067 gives 1.02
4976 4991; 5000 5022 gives 0.95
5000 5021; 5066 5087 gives 1.03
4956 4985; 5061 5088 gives 0.96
